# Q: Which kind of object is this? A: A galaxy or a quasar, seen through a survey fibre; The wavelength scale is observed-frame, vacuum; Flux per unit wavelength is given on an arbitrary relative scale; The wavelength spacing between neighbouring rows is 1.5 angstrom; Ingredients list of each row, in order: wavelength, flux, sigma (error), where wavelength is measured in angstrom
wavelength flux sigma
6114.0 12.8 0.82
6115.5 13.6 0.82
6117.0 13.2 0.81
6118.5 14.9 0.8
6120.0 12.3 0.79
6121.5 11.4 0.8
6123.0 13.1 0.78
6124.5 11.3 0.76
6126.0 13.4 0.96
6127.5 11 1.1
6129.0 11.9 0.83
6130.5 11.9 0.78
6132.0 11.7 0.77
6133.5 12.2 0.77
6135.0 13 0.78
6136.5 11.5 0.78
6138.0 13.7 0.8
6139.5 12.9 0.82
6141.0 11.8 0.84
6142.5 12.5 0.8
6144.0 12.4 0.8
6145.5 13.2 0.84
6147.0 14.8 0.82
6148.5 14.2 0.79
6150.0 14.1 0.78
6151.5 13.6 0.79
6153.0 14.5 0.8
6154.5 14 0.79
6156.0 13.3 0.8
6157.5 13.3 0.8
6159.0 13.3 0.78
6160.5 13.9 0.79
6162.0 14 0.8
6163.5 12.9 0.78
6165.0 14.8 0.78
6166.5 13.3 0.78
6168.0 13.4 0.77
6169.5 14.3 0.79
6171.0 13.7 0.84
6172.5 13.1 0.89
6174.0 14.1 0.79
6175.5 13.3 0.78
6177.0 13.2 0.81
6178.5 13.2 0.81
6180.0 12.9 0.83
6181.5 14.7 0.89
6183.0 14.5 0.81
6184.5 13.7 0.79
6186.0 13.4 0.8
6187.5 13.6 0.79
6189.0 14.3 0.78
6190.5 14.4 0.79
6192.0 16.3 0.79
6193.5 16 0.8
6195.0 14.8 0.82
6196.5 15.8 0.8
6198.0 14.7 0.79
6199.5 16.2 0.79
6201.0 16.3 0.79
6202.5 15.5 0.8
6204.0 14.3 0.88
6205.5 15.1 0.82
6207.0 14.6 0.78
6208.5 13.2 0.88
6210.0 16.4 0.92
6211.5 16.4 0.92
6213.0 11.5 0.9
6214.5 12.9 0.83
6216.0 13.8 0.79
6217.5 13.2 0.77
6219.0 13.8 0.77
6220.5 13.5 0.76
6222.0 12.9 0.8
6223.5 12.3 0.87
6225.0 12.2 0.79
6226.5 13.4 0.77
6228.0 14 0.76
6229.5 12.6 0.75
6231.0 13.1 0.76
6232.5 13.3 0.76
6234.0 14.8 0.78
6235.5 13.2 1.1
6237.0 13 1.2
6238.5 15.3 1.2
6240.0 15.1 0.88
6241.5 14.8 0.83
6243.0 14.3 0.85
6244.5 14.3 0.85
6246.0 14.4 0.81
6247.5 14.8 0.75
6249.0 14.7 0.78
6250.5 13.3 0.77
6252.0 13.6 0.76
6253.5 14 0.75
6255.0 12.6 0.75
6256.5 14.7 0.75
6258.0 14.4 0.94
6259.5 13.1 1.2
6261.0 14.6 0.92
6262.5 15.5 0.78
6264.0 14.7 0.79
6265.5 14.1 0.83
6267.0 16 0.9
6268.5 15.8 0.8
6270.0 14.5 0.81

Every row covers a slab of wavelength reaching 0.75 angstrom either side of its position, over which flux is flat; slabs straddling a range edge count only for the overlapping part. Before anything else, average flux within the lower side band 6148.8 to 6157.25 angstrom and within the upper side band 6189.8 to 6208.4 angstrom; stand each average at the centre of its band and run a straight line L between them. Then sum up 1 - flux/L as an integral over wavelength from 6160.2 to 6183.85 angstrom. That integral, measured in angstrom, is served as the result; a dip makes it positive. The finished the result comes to 1.2 angstrom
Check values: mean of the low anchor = 13.9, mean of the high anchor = 15.3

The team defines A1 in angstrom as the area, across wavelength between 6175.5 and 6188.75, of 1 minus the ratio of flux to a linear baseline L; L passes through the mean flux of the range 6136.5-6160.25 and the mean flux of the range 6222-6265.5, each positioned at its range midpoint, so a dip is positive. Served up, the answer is -0.1 angstrom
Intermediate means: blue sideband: 13.4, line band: 13.7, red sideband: 13.9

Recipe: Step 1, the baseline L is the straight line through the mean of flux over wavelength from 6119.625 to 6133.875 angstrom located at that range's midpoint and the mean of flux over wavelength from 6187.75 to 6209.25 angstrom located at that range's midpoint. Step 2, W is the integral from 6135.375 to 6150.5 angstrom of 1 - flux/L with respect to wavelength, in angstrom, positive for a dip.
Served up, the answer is -0.5 angstrom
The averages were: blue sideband 12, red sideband 15.1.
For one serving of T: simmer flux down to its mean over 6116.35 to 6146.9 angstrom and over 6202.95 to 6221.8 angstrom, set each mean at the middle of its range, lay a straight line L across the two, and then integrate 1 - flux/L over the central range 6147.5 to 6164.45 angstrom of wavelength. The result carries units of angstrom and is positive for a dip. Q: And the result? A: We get -1.0 angstrom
